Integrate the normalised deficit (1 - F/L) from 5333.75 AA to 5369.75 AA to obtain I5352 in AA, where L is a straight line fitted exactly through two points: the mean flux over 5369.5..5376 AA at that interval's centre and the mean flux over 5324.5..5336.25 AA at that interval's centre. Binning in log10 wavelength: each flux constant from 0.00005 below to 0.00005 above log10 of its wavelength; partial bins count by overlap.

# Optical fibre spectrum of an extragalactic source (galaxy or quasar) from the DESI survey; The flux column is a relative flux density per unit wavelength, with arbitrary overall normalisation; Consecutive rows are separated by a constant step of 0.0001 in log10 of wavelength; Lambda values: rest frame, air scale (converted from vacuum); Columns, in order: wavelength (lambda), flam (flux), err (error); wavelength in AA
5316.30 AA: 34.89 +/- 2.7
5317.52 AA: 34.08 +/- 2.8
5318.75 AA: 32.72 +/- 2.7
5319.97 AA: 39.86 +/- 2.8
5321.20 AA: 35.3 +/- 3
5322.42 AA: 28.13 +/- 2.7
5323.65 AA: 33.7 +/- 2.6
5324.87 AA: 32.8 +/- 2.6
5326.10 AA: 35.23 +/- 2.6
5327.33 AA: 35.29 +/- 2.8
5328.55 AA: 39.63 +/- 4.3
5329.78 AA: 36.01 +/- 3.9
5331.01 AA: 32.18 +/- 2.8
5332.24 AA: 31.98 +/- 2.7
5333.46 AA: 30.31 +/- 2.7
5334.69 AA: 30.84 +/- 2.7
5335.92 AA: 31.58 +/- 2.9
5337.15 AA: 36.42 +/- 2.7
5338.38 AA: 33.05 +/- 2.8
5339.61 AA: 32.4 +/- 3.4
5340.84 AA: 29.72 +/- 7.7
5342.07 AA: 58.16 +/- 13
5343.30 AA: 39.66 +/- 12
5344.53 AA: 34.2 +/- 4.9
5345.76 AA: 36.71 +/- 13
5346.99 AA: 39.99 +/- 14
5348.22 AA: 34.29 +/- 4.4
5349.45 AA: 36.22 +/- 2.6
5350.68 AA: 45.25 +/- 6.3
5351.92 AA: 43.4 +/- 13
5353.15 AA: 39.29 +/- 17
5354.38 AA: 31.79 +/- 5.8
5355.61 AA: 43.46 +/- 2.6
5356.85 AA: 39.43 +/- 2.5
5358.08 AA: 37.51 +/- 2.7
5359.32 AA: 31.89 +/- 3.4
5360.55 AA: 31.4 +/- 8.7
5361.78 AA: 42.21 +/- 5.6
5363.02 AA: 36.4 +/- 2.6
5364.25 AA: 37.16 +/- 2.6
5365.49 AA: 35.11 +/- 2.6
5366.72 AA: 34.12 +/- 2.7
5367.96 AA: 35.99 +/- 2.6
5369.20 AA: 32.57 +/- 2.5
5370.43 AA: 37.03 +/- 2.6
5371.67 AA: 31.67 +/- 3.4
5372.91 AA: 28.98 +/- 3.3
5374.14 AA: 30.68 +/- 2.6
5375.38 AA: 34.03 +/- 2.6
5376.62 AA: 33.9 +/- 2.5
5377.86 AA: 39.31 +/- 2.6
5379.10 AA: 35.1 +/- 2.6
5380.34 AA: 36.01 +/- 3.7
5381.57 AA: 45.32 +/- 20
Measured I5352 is -4.1 AA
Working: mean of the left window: 33.6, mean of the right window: 32.5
